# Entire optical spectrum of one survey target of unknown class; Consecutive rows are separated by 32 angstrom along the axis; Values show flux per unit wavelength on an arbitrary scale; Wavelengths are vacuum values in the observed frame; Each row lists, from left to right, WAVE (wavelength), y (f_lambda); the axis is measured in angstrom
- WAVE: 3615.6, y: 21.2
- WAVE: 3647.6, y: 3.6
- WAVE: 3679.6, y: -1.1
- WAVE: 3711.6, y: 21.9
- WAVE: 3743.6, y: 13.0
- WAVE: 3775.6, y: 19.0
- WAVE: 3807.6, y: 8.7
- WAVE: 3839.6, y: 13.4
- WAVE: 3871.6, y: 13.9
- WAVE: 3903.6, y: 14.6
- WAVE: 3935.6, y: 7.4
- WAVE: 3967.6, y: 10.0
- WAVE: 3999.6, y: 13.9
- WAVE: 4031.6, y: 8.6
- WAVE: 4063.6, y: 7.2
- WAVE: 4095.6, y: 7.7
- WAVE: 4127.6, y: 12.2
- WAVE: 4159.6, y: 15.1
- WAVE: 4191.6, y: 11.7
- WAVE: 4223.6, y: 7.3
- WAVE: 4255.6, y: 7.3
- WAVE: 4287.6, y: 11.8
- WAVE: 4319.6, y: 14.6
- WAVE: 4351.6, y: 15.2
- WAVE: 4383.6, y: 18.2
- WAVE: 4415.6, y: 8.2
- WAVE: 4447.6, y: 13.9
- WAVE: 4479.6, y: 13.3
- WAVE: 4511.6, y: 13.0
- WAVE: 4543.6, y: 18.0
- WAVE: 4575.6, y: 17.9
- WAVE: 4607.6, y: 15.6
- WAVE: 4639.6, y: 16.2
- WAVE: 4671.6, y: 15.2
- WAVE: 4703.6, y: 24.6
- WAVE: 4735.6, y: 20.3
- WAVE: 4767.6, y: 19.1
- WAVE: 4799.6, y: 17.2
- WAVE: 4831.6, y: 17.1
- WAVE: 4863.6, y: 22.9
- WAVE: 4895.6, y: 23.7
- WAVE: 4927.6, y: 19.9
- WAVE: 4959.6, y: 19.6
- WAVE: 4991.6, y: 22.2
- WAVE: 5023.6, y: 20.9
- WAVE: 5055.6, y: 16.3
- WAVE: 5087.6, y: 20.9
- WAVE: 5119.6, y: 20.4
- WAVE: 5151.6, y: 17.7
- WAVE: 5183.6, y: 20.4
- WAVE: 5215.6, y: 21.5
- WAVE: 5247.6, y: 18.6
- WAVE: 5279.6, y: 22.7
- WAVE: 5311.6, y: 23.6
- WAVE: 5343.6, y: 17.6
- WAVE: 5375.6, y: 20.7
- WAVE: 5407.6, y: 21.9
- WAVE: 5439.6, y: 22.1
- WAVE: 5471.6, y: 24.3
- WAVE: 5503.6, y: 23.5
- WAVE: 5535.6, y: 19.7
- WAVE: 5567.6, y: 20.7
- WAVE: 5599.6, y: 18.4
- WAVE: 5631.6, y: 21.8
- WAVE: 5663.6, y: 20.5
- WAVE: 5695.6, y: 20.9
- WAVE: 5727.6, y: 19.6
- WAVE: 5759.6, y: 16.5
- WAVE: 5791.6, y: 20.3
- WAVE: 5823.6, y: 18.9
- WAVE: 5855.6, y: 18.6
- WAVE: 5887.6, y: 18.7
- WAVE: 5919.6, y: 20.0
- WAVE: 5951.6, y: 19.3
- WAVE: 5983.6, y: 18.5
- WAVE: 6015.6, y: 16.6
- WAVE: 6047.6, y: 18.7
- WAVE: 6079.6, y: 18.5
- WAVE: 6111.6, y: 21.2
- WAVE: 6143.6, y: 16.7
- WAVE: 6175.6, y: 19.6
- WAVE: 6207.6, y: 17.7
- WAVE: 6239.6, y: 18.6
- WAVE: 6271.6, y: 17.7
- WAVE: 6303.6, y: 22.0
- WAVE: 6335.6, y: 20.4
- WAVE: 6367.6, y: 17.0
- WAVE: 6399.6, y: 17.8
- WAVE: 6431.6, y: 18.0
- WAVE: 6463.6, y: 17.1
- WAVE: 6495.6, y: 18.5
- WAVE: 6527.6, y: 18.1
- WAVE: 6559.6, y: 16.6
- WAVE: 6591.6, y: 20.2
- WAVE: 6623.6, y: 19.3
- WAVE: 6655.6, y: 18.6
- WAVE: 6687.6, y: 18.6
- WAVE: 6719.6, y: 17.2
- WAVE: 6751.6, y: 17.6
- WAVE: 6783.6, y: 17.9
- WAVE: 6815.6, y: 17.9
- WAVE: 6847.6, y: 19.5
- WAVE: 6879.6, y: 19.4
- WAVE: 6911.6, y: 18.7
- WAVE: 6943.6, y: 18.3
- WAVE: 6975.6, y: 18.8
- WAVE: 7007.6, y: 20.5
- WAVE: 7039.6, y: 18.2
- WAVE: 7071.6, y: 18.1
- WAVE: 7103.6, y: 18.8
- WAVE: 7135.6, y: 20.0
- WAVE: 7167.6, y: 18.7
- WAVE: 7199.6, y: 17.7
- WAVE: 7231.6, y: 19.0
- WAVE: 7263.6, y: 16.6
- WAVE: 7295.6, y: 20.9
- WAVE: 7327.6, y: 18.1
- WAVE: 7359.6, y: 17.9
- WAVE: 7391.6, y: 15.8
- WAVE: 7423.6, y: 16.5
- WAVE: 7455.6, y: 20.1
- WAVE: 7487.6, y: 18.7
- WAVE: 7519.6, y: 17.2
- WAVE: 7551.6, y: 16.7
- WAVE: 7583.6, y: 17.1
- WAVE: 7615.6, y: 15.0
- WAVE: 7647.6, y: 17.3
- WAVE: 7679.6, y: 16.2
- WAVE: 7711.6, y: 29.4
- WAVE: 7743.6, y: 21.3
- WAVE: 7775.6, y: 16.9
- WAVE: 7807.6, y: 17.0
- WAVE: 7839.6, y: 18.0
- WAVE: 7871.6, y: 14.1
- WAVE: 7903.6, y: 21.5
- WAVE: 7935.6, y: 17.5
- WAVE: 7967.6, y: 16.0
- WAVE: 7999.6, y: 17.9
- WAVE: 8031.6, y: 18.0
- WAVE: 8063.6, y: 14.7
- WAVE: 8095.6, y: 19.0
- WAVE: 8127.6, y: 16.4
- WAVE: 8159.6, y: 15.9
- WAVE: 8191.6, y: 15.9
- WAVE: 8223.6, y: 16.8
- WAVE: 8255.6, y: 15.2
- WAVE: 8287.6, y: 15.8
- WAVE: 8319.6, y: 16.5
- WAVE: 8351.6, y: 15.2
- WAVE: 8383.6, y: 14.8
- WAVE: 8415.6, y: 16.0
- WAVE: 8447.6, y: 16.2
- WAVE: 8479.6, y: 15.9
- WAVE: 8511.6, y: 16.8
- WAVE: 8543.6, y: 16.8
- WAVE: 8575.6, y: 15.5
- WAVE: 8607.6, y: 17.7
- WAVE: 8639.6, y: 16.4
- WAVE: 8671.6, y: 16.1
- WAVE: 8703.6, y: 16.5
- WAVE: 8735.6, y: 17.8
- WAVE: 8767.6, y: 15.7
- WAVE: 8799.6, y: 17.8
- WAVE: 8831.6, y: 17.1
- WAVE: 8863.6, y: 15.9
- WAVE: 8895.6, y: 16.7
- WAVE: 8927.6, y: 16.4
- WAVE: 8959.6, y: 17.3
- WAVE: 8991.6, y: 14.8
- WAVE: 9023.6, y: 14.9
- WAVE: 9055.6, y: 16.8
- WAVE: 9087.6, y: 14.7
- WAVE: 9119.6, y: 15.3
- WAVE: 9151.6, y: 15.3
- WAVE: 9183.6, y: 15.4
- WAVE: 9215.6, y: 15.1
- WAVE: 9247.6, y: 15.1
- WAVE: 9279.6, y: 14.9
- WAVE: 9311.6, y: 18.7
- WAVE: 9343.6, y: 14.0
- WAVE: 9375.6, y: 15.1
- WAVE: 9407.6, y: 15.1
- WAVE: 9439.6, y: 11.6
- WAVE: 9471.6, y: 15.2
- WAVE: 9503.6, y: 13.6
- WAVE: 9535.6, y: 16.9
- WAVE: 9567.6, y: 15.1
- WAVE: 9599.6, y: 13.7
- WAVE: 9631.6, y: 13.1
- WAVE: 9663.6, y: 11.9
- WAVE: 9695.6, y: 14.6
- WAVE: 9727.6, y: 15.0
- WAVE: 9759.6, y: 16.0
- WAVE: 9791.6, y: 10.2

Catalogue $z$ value 0.175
